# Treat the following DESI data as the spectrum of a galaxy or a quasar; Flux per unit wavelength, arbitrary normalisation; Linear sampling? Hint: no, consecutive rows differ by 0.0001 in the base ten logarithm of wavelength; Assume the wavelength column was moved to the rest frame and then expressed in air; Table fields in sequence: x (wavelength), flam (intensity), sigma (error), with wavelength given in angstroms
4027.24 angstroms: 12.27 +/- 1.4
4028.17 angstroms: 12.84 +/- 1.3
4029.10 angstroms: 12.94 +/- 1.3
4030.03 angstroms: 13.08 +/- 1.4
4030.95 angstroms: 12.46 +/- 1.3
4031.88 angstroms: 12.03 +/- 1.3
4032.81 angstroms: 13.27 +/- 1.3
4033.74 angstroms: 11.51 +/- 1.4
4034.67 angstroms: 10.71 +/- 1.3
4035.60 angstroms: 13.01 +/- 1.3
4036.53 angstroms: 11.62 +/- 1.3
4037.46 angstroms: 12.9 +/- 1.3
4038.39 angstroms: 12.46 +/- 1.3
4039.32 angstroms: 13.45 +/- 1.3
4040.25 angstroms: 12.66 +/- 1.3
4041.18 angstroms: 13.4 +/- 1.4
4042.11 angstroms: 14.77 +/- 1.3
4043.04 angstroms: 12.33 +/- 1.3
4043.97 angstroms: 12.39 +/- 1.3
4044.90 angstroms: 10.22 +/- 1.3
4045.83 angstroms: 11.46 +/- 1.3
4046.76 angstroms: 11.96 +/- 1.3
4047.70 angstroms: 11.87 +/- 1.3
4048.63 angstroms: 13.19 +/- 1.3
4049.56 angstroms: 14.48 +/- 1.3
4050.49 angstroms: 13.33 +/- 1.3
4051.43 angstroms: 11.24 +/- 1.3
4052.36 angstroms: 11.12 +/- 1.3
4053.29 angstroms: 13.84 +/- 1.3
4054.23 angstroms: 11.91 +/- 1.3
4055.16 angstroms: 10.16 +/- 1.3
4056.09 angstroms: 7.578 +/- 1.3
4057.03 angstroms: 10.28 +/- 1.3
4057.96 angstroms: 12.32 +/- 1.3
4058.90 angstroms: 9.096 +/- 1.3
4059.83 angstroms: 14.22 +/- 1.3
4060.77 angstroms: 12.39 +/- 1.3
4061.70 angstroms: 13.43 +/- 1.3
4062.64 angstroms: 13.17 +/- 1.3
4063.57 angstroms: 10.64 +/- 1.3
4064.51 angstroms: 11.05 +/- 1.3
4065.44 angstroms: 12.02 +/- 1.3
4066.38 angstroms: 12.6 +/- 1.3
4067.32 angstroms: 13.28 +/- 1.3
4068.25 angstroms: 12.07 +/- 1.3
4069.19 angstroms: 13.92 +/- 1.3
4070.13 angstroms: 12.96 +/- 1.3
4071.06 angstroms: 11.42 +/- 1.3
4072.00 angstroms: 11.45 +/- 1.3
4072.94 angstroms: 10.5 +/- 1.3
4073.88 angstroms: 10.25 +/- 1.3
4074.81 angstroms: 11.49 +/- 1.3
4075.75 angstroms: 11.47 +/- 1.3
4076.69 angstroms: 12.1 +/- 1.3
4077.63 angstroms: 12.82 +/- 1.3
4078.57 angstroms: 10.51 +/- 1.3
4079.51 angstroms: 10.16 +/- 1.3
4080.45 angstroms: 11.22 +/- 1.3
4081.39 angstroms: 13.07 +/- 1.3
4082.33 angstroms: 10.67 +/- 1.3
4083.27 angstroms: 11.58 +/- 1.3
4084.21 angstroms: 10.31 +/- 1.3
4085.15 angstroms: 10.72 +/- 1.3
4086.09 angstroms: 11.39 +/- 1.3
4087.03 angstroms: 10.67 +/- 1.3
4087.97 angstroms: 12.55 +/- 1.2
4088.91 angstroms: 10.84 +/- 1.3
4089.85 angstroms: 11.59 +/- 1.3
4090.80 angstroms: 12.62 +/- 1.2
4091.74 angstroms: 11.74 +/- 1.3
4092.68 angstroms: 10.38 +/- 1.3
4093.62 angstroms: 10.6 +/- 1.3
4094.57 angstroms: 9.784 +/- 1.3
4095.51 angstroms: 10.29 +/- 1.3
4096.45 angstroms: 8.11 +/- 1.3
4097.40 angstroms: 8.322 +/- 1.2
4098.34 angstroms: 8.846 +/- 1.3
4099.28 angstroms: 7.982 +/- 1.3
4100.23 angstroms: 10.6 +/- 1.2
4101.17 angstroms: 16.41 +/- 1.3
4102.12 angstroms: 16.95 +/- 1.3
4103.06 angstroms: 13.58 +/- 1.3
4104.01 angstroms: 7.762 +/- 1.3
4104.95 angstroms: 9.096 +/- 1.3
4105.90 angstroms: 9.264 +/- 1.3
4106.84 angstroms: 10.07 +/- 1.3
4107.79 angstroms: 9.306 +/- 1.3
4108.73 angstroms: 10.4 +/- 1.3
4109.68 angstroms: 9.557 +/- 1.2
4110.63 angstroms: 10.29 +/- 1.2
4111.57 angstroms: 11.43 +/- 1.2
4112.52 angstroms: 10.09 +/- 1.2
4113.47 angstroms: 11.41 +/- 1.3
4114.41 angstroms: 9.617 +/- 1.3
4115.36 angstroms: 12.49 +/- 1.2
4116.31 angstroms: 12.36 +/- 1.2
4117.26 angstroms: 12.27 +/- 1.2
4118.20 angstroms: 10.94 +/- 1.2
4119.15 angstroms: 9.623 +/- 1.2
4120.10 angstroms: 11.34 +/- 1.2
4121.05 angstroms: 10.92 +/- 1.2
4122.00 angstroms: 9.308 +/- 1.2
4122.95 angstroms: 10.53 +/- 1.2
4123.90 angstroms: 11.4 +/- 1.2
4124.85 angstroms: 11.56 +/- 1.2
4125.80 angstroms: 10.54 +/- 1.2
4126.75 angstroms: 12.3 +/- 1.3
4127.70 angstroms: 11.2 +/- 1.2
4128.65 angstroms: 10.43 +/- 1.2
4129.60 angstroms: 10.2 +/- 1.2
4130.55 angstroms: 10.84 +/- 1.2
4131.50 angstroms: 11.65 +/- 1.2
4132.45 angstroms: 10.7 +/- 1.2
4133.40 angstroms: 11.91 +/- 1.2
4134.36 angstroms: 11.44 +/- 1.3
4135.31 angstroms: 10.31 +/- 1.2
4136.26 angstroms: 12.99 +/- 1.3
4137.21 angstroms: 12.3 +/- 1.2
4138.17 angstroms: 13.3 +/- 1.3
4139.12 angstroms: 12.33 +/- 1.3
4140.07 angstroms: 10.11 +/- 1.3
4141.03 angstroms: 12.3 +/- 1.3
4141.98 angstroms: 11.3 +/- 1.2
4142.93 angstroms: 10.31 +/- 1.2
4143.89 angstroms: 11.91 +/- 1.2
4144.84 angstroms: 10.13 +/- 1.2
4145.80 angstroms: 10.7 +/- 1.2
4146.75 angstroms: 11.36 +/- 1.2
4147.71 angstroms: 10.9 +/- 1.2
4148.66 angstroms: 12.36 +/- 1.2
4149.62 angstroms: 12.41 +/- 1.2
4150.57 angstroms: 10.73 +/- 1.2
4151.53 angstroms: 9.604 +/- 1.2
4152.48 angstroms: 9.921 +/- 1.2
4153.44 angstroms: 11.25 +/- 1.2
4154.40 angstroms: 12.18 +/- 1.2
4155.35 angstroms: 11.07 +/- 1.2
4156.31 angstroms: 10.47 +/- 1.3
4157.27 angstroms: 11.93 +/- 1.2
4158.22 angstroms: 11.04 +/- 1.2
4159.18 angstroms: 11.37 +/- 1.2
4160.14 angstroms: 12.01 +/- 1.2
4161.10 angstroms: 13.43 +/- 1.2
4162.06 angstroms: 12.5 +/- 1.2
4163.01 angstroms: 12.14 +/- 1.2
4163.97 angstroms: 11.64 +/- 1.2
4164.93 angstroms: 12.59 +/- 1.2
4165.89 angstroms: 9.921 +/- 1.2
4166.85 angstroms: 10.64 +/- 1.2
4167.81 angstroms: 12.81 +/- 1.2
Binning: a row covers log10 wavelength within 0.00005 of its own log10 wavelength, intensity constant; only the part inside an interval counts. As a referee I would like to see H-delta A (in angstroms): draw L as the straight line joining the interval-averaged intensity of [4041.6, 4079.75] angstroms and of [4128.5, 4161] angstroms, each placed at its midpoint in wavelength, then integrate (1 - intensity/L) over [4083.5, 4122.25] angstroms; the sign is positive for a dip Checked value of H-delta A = 2.7 angstroms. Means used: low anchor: 11.9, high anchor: 11.3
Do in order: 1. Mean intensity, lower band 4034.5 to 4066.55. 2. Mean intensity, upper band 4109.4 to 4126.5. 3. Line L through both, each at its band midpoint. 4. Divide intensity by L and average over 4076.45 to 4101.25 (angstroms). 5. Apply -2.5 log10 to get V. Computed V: 0.06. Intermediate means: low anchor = 12.1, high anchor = 10.9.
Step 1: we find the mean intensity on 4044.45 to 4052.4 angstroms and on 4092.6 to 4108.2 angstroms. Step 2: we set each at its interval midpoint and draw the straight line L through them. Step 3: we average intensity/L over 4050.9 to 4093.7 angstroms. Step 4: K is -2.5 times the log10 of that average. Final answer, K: -0.02 mag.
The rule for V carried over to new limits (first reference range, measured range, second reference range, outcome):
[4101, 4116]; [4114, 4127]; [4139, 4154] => 0.00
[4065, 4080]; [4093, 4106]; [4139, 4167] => 0.11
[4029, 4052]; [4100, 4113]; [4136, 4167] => 0.08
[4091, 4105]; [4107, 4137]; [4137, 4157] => 0.01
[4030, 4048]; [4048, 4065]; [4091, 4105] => 0.00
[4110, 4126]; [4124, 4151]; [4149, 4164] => -0.02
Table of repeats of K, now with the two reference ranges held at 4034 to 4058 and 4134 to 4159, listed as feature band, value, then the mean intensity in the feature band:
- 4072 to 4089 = 0.054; 11.3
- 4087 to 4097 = 0.090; 10.8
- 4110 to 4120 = 0.051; 11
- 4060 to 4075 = -0.015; 12.1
